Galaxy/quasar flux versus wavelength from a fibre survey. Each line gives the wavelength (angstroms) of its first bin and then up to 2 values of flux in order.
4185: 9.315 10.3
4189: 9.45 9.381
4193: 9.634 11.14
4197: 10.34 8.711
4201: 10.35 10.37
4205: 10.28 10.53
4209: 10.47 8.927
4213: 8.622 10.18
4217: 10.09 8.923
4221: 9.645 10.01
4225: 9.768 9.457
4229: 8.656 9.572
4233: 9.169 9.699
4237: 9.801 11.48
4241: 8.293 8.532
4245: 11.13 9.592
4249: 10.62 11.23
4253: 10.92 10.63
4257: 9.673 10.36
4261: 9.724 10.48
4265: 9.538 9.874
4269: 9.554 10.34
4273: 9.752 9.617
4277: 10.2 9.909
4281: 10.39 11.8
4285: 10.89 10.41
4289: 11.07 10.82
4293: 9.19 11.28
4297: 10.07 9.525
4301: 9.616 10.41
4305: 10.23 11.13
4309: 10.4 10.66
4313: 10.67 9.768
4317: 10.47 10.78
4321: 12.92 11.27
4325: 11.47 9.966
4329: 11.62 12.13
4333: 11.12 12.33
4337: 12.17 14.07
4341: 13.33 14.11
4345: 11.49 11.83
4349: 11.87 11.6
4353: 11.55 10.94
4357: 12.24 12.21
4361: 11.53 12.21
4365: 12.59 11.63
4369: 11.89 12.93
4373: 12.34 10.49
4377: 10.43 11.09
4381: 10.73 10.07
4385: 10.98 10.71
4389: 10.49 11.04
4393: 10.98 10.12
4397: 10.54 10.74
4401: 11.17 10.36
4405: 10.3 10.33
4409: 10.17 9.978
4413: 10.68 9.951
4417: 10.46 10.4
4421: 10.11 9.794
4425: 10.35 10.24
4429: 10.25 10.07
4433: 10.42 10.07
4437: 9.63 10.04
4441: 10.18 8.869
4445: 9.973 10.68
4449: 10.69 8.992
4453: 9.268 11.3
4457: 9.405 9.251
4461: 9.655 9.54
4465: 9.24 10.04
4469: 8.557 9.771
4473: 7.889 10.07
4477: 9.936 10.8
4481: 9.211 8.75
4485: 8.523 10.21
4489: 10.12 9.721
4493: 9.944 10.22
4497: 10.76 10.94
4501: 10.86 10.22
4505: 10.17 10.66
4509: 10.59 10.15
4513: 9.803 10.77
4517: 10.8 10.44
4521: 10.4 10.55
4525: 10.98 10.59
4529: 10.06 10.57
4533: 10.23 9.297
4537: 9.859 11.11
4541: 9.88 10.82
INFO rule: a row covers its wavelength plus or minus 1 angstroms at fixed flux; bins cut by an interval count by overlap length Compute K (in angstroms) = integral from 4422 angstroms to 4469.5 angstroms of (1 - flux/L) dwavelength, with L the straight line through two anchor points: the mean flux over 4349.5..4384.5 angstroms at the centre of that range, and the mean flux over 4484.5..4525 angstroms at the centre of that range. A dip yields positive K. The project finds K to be 4.3 angstroms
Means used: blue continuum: 11.6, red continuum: 10.3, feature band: 9.87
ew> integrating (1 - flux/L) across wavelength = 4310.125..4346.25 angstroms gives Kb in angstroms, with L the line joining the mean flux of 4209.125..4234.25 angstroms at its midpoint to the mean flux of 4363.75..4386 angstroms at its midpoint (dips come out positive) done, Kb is -2.9 angstroms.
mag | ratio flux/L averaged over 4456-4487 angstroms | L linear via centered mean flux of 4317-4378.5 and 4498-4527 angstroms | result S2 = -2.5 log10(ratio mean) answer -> 0.16 mag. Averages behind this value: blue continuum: 11.9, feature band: 9.4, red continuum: 10.5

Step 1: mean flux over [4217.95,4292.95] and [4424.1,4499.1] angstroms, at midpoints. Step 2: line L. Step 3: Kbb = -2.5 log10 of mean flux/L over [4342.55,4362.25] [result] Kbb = -0.19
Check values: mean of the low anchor 10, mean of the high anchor 9.82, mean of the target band 11.9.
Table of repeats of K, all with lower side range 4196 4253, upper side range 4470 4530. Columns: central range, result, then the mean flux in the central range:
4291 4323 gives -1.9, 10.5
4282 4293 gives -1.0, 10.8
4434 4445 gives 0.3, 9.78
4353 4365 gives -2.3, 11.9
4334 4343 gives -2.9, 13.1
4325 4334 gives -1.2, 11.2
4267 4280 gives 0.0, 9.89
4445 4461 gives 0.2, 9.93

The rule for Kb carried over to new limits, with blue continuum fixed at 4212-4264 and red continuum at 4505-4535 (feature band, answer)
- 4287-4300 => -0.5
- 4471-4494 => 1.7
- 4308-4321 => -0.8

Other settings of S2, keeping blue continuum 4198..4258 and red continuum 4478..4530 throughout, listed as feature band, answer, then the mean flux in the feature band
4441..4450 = 0.01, 10.1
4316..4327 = -0.13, 11.3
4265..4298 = -0.04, 10.3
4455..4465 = 0.06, 9.62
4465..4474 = 0.12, 9.08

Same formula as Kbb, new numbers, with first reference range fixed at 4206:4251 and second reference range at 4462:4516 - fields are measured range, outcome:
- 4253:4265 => -0.048 mag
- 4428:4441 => -0.024 mag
